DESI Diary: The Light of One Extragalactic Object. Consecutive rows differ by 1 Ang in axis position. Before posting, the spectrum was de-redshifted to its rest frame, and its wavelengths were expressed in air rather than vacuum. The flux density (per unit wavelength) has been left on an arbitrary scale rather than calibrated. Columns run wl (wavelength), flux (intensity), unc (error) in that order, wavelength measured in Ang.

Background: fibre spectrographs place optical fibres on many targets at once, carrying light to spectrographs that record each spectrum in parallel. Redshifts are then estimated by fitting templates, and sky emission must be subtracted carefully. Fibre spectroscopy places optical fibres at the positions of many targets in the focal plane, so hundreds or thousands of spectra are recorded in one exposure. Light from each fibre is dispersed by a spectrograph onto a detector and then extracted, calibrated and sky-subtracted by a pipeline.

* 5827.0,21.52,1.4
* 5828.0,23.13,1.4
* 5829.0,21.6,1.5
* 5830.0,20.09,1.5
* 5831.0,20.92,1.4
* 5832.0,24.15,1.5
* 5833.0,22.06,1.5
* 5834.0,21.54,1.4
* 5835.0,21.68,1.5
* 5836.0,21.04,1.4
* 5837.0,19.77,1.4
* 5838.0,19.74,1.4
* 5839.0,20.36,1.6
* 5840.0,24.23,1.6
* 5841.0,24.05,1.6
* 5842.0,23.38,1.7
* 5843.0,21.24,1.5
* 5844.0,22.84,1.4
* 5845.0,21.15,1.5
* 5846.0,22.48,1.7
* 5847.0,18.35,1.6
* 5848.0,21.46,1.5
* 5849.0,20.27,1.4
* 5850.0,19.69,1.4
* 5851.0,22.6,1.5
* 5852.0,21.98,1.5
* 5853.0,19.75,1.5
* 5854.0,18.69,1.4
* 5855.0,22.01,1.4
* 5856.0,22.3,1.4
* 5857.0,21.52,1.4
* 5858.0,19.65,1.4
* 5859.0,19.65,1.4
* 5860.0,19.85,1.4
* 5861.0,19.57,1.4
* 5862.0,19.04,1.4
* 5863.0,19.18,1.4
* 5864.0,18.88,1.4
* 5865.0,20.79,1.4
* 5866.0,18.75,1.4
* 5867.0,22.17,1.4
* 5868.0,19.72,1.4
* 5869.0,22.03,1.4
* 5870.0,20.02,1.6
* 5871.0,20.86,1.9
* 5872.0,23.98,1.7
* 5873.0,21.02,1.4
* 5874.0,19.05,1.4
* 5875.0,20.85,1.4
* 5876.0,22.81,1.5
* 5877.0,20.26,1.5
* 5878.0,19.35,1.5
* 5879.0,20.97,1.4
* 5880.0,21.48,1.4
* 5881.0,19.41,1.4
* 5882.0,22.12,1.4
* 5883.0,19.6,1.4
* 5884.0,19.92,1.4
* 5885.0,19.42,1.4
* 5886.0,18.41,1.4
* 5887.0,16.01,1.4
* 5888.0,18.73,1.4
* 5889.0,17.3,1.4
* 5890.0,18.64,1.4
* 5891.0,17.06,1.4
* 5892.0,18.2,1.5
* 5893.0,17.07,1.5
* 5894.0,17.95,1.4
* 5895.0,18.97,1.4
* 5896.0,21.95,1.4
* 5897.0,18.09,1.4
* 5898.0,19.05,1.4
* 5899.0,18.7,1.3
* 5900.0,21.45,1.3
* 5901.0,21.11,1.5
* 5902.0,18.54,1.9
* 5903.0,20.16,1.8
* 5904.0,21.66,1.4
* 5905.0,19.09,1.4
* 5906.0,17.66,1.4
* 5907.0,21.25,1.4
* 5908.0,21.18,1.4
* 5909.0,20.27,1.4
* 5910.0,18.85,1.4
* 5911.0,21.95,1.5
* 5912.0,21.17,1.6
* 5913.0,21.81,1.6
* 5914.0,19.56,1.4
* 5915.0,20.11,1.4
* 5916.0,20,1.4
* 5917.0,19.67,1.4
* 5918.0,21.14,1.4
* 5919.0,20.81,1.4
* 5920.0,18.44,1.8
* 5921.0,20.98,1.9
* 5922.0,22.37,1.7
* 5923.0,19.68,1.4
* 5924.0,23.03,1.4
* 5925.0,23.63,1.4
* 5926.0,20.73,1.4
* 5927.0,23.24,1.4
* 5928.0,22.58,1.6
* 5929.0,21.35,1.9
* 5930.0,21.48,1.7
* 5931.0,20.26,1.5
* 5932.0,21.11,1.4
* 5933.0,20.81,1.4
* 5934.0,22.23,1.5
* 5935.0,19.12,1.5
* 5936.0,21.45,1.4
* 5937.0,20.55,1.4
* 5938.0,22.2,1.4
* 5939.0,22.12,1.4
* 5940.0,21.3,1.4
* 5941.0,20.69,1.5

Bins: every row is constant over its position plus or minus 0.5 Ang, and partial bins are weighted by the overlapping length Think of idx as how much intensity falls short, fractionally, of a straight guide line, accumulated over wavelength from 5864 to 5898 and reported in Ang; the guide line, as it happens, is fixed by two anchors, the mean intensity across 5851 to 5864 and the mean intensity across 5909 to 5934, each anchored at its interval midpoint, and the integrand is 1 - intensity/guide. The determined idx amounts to 1.3 Ang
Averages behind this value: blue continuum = 20.3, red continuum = 21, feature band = 19.8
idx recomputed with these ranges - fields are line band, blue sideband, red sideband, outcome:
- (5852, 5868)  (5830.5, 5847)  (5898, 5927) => 1.0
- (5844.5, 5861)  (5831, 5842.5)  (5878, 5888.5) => 0.4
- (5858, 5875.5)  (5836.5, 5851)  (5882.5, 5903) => -0.1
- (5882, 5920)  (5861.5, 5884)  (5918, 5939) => 2.5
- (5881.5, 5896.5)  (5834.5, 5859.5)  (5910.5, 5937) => 1.7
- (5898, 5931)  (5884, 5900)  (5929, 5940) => -1.3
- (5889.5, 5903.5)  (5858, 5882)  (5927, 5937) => 1.2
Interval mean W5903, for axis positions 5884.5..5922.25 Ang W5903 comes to 19.6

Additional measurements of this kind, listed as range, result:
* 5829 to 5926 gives 20.4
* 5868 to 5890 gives 20.1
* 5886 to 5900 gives 18.4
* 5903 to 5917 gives 20.3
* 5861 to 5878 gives 20.5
